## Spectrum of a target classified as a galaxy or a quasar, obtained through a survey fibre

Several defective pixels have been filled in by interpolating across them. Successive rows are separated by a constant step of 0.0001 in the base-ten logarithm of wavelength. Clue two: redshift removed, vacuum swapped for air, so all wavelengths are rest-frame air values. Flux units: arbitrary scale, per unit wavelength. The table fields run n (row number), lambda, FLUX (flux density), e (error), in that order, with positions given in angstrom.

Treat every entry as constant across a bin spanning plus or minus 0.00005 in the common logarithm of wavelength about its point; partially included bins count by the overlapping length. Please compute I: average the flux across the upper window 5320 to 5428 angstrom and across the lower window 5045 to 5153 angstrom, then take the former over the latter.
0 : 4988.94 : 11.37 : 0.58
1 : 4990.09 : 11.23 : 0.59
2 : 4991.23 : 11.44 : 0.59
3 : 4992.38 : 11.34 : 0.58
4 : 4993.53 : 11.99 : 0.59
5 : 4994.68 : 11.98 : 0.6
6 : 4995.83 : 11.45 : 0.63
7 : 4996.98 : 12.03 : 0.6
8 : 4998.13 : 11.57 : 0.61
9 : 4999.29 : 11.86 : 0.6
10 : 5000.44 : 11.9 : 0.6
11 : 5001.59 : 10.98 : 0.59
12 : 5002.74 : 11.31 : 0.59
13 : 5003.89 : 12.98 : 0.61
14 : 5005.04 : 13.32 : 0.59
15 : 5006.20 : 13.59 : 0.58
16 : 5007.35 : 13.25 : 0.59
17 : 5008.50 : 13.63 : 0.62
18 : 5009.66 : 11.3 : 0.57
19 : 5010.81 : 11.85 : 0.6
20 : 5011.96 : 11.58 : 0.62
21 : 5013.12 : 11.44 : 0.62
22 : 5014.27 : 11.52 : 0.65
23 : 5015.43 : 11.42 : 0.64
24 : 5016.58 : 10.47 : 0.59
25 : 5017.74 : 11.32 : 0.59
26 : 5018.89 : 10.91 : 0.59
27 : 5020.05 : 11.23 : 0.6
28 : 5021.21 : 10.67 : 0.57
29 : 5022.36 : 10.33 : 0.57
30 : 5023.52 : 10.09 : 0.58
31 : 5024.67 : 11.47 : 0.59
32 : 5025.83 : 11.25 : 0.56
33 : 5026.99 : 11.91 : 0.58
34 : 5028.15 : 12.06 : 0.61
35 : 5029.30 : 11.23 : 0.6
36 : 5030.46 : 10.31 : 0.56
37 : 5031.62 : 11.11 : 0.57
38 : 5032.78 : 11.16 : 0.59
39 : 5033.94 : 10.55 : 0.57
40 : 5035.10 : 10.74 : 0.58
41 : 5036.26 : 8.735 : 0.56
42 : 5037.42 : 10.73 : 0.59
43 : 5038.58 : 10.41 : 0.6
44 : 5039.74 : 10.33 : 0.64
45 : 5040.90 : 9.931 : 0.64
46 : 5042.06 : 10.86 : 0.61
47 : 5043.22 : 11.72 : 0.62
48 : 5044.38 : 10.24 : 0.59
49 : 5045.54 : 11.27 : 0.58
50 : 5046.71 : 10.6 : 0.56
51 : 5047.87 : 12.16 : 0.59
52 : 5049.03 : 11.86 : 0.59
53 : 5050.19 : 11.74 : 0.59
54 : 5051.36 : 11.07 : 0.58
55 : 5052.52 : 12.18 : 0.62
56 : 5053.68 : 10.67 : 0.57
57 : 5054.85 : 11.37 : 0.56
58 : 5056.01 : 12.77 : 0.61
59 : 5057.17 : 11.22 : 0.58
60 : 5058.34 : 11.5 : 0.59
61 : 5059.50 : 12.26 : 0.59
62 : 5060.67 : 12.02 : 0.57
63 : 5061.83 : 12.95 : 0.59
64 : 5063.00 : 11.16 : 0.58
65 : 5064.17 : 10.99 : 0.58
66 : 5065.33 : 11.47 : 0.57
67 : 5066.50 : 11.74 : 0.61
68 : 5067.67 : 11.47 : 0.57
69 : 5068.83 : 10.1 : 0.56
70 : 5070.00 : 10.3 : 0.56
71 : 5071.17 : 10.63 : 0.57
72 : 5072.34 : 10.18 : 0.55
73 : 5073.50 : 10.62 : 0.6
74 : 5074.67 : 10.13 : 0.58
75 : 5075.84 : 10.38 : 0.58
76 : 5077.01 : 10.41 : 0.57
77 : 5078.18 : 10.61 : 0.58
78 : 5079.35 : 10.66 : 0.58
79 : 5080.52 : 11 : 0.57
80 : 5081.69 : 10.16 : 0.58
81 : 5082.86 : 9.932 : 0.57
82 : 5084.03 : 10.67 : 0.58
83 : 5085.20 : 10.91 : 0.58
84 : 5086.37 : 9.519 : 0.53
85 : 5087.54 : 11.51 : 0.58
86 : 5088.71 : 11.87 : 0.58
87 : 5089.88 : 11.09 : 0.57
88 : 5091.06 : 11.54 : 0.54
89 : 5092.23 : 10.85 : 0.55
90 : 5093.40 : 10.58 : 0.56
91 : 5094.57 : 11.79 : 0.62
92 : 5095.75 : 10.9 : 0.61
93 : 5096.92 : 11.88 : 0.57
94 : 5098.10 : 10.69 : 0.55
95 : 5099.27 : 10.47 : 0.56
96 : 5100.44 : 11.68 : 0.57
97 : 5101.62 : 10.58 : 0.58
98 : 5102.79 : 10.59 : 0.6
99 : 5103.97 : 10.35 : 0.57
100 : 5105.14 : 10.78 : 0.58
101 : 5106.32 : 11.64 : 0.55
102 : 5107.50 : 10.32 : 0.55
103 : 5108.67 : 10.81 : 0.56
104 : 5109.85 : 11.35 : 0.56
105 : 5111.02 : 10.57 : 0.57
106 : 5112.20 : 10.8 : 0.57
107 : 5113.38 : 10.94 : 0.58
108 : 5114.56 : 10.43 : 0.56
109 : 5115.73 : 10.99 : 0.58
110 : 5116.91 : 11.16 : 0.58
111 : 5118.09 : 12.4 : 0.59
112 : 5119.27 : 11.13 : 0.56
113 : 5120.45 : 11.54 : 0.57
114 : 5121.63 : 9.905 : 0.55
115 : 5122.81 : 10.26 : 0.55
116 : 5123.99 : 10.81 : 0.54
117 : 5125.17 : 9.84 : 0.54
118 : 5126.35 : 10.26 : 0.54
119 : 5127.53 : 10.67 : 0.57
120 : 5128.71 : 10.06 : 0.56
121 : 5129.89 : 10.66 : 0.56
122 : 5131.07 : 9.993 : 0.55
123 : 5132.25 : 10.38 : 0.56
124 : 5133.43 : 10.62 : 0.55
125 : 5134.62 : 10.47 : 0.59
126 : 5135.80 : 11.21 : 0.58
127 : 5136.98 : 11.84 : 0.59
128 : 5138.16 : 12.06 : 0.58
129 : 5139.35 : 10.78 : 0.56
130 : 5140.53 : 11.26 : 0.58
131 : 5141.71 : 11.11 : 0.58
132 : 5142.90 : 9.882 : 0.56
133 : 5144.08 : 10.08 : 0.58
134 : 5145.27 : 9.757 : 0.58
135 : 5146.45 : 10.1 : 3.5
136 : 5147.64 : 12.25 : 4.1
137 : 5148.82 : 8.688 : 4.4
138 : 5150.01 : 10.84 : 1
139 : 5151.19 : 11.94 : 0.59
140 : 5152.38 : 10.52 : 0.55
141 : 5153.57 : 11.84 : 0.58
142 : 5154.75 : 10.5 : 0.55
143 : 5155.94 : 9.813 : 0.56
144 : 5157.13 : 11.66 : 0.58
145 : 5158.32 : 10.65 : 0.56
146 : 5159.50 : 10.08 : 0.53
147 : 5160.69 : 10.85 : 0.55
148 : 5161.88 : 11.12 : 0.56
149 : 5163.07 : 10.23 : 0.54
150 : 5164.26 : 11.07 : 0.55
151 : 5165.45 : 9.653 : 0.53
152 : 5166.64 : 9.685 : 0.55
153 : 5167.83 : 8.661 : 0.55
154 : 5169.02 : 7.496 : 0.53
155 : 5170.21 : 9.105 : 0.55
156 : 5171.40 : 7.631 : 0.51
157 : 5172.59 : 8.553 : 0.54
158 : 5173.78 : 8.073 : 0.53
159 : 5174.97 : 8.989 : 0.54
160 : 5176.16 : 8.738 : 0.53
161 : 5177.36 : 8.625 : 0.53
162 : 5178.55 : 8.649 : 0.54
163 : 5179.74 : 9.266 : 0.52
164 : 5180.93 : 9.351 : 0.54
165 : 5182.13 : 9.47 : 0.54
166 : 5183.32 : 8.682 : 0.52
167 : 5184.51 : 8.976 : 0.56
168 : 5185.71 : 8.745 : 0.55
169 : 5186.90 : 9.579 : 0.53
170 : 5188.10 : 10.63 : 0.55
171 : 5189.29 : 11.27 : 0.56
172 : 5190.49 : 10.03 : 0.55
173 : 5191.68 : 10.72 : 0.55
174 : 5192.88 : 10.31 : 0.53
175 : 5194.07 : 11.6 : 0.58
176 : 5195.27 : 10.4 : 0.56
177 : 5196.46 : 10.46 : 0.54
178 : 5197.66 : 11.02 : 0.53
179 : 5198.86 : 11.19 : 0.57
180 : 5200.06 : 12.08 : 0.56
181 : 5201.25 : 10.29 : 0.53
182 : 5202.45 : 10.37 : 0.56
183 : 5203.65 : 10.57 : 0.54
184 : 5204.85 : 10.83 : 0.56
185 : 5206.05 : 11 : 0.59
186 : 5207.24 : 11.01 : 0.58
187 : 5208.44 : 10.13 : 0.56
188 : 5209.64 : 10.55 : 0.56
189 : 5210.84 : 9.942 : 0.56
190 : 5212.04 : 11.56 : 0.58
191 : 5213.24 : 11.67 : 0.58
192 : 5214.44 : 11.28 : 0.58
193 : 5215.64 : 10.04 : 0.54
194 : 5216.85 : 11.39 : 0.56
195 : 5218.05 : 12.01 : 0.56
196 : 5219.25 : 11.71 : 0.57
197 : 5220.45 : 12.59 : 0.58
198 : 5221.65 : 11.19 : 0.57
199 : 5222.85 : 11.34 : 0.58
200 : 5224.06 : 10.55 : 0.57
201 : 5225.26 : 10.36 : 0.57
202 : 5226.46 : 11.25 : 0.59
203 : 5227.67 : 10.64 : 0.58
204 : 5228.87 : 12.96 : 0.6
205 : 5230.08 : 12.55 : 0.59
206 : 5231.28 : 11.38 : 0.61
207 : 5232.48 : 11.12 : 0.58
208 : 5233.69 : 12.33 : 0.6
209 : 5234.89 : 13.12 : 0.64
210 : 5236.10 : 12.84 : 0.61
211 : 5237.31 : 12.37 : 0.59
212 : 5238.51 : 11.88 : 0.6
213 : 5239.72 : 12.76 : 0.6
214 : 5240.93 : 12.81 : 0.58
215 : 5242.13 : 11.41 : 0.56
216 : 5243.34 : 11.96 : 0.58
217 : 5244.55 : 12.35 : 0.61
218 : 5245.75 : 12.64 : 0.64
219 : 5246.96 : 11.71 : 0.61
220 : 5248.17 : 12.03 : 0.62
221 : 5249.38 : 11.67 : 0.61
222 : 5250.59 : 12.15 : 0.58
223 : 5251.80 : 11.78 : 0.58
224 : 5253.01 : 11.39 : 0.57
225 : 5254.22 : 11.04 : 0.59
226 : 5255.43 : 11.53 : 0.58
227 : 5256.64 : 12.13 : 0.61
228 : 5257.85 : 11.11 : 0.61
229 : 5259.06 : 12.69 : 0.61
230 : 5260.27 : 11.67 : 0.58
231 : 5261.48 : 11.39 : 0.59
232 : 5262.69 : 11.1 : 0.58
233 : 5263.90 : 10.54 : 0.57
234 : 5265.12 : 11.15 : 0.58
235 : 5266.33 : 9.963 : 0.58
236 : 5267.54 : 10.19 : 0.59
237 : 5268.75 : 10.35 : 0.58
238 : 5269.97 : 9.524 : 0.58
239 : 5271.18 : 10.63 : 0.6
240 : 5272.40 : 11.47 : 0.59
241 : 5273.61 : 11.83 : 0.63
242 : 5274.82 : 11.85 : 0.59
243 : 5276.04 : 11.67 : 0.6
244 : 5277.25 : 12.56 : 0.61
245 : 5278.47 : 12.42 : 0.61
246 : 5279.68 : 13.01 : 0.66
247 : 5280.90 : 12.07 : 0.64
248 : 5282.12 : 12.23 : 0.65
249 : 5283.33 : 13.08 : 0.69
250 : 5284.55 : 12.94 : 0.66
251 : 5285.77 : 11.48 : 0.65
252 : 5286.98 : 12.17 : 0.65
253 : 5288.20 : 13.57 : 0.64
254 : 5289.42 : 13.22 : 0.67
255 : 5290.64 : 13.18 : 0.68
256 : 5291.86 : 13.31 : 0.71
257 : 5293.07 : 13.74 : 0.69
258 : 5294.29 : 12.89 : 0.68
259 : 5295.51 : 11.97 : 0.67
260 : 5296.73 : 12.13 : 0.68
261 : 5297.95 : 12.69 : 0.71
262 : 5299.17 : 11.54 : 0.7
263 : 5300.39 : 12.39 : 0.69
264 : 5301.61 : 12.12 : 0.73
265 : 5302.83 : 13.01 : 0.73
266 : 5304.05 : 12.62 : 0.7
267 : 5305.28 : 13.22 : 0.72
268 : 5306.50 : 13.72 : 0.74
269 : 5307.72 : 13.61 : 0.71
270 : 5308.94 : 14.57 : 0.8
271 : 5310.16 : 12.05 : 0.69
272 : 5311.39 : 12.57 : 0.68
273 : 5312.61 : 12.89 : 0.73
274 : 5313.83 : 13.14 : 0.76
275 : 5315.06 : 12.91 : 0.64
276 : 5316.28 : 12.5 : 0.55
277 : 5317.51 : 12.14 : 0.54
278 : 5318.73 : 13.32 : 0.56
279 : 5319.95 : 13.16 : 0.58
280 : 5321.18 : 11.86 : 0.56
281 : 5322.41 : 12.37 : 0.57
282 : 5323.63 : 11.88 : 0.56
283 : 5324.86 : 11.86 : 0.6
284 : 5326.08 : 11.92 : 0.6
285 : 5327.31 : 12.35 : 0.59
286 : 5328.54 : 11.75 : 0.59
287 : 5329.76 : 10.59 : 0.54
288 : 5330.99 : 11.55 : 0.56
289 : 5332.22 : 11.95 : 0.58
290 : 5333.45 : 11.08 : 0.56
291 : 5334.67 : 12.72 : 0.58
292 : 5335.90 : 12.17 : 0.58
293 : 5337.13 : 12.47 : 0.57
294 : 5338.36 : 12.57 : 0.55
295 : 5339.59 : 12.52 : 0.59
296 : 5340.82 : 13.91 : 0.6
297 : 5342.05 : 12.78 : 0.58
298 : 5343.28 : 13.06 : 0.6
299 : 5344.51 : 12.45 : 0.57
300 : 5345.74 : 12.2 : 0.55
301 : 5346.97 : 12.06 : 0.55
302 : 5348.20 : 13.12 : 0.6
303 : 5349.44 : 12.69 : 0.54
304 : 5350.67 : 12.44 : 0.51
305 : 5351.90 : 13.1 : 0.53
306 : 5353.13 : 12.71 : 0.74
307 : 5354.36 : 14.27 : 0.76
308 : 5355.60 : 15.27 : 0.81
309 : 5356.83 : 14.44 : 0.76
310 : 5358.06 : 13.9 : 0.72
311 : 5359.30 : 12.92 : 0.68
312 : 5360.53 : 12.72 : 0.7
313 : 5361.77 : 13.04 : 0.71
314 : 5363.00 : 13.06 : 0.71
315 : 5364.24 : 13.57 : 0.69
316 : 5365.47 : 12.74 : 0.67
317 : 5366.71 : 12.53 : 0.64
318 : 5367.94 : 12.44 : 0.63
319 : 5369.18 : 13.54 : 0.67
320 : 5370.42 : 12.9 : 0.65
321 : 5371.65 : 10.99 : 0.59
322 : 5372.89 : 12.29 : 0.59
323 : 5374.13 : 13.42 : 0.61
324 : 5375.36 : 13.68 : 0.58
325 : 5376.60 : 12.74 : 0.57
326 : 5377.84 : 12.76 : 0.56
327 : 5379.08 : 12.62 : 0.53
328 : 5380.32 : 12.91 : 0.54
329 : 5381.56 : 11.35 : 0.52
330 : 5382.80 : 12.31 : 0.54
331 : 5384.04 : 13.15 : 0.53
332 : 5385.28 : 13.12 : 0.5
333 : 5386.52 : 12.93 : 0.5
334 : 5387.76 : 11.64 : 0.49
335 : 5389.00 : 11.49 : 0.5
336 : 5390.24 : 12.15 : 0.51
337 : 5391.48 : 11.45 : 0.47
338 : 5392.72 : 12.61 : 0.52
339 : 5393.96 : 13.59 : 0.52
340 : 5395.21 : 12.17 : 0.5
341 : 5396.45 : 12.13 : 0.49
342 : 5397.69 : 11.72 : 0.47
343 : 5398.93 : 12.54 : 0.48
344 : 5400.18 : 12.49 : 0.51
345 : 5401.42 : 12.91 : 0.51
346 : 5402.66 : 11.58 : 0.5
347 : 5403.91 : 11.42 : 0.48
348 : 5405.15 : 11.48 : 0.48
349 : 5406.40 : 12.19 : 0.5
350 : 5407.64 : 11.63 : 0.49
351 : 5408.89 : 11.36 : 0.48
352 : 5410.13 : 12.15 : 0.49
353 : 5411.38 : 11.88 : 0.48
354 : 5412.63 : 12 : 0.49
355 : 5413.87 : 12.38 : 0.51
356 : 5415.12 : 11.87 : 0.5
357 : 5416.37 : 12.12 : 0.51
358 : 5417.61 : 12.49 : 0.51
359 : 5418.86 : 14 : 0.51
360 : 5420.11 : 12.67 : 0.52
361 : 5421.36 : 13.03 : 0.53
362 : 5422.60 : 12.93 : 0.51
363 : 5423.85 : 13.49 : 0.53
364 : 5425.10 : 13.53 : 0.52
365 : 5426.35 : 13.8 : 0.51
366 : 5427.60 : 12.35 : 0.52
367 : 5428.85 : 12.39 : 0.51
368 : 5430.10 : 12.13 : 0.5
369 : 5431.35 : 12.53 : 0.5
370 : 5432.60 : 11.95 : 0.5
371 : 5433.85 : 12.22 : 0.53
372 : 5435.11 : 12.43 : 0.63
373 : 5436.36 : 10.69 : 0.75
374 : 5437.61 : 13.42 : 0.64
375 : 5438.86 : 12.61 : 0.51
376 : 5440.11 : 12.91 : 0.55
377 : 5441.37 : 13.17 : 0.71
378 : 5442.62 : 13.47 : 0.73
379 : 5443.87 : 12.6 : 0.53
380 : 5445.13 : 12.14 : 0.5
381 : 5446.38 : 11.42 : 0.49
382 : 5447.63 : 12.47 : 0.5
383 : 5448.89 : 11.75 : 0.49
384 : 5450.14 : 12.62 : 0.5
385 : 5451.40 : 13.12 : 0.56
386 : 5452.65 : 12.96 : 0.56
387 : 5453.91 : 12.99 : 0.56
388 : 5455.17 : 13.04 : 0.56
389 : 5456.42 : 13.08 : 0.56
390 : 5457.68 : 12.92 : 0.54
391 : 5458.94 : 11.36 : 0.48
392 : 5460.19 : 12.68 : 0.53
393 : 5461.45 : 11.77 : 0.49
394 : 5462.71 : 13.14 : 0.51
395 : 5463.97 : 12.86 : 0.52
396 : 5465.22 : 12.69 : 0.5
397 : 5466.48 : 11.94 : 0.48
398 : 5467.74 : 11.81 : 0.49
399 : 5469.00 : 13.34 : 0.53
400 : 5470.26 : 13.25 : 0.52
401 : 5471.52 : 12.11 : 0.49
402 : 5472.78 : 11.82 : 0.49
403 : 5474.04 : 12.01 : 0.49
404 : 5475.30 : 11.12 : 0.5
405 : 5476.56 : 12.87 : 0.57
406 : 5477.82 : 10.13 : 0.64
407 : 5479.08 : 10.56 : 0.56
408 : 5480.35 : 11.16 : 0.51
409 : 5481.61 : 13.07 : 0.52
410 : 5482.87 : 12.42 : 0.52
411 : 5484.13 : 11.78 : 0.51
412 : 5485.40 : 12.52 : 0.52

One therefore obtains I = 1.1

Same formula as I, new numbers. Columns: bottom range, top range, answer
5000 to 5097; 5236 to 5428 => 1.11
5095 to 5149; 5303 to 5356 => 1.17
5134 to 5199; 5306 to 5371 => 1.26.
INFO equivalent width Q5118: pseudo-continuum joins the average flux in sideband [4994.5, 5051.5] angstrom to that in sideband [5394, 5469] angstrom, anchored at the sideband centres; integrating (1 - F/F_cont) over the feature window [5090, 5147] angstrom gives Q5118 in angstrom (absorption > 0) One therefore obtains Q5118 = 3.9 angstrom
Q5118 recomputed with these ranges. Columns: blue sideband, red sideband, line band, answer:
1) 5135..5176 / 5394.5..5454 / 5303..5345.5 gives -3.44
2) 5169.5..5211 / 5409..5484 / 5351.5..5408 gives -4.35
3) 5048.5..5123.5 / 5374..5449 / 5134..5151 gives 0.76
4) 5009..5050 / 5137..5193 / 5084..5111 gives -1.25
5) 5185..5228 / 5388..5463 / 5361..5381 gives -1.32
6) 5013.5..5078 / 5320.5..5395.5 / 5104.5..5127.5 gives 1.14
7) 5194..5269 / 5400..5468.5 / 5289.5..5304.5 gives -1.15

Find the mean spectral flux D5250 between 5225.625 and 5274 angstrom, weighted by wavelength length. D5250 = 11.6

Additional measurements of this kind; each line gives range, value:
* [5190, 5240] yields 11.3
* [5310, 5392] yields 12.6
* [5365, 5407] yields 12.4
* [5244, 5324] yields 12.2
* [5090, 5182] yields 10.4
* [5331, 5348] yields 12.4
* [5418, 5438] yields 12.7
